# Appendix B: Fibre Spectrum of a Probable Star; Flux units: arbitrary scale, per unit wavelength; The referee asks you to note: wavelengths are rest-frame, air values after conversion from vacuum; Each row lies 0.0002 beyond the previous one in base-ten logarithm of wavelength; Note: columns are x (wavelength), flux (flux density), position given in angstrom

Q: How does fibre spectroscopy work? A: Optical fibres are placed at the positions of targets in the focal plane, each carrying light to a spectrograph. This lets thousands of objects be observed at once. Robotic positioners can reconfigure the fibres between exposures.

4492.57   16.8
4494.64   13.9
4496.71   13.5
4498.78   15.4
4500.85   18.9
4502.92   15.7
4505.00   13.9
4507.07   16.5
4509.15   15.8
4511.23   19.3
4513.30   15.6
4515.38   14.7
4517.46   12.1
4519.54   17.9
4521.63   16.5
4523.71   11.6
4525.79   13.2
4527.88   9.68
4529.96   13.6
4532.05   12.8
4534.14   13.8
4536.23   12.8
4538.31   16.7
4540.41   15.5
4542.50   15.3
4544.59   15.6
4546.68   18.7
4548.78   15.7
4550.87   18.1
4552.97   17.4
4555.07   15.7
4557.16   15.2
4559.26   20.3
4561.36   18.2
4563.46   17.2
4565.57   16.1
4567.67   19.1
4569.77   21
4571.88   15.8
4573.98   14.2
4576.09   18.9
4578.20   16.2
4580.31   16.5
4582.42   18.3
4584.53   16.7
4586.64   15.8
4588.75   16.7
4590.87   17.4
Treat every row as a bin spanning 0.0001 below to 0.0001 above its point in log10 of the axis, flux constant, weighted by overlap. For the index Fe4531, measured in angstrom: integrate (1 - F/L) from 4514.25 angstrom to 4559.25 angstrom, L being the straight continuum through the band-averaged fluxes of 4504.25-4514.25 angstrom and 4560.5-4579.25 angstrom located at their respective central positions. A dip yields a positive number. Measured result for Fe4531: 4.8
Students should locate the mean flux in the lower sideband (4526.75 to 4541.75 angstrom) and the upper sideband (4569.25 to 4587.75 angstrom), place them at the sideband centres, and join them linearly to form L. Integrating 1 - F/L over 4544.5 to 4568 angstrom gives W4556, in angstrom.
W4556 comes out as -3.2 angstrom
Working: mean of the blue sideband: 13.6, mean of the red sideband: 16.9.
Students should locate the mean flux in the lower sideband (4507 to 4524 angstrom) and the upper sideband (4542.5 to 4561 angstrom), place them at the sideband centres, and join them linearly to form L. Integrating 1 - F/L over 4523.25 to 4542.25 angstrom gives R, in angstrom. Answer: 3.4 angstrom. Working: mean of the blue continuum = 15.7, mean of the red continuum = 17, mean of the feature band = 13.4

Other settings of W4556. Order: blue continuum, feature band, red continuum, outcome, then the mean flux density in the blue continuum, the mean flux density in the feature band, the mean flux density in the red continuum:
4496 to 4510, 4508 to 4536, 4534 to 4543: 1.8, 15.7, 14.3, 14.9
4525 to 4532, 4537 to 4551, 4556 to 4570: -1.5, 12.2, 16.3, 18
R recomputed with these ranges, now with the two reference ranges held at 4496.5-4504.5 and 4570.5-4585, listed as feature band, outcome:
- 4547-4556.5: -0.2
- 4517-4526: 0.9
